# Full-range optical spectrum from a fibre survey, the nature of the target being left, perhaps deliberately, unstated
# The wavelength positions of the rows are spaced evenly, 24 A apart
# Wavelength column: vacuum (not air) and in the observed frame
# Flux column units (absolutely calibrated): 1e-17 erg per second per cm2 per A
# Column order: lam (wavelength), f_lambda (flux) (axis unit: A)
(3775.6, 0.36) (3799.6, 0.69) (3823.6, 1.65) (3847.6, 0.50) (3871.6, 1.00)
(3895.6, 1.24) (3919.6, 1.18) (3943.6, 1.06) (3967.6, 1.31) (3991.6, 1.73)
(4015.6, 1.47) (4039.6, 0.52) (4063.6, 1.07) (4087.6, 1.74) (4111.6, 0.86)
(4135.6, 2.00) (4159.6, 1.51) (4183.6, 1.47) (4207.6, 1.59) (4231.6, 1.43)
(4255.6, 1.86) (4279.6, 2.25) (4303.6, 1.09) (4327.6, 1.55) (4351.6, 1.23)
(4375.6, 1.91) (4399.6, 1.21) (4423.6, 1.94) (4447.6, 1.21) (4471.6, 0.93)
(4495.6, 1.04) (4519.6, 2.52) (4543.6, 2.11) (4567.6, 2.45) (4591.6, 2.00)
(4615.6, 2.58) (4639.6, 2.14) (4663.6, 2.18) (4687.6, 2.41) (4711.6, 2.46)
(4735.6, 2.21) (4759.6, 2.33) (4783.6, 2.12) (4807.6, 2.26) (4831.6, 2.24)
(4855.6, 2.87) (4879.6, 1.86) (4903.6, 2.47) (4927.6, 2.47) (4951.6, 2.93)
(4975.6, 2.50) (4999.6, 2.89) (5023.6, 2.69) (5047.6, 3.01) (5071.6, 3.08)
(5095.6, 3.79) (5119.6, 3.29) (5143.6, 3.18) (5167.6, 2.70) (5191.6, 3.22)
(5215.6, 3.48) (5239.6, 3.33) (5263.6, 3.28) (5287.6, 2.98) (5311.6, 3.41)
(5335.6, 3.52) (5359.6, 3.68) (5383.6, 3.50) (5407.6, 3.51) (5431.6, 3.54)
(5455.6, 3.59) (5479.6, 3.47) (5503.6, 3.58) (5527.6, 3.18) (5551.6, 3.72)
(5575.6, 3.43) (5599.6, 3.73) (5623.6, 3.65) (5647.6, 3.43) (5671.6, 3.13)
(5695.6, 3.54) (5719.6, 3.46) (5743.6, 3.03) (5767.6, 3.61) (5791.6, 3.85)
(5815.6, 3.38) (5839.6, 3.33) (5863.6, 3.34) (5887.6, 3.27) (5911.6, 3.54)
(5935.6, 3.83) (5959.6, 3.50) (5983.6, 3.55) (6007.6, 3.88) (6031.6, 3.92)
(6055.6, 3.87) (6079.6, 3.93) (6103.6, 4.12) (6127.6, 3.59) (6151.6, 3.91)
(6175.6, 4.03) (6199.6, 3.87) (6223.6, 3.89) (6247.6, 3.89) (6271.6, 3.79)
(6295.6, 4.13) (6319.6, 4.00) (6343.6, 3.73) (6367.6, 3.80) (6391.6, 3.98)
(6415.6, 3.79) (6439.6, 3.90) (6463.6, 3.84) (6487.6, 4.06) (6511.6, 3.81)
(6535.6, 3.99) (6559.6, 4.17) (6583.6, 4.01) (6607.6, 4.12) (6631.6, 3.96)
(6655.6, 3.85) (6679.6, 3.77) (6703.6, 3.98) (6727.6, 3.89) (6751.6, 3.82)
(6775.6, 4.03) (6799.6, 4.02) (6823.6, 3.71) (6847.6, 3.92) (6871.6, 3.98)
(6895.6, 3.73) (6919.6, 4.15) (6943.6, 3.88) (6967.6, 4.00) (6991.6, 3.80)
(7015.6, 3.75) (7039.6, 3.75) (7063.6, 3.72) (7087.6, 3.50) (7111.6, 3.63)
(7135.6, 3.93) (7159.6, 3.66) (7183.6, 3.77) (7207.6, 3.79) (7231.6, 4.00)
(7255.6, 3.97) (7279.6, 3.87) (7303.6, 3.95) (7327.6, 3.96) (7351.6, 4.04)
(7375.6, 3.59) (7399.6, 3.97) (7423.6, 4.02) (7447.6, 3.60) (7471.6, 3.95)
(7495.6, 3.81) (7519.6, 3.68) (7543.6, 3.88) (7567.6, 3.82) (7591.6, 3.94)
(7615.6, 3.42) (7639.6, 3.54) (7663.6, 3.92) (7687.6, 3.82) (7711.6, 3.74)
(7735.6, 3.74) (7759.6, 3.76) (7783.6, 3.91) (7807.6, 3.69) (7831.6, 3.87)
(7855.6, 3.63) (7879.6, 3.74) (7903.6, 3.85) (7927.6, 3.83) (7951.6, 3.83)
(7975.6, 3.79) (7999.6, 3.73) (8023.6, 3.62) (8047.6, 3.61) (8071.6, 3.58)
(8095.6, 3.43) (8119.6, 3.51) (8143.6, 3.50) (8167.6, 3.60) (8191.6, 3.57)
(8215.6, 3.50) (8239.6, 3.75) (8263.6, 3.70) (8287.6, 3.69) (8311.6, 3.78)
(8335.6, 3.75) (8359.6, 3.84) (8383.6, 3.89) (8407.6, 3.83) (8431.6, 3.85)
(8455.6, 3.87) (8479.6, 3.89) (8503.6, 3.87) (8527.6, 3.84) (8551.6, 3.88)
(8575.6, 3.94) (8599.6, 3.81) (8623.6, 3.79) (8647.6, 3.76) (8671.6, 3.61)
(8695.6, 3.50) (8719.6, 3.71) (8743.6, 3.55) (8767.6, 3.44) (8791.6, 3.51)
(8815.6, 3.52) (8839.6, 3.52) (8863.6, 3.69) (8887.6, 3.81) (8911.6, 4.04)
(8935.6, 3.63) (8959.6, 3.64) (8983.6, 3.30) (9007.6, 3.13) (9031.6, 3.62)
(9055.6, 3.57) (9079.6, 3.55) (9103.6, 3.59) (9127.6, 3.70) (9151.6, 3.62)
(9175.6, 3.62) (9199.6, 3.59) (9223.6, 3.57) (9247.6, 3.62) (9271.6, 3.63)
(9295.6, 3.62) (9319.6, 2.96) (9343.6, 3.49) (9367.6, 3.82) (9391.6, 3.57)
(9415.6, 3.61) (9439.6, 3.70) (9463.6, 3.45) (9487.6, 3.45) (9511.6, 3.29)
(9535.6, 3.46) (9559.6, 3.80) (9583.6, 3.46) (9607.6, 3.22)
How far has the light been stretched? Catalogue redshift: 0.134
